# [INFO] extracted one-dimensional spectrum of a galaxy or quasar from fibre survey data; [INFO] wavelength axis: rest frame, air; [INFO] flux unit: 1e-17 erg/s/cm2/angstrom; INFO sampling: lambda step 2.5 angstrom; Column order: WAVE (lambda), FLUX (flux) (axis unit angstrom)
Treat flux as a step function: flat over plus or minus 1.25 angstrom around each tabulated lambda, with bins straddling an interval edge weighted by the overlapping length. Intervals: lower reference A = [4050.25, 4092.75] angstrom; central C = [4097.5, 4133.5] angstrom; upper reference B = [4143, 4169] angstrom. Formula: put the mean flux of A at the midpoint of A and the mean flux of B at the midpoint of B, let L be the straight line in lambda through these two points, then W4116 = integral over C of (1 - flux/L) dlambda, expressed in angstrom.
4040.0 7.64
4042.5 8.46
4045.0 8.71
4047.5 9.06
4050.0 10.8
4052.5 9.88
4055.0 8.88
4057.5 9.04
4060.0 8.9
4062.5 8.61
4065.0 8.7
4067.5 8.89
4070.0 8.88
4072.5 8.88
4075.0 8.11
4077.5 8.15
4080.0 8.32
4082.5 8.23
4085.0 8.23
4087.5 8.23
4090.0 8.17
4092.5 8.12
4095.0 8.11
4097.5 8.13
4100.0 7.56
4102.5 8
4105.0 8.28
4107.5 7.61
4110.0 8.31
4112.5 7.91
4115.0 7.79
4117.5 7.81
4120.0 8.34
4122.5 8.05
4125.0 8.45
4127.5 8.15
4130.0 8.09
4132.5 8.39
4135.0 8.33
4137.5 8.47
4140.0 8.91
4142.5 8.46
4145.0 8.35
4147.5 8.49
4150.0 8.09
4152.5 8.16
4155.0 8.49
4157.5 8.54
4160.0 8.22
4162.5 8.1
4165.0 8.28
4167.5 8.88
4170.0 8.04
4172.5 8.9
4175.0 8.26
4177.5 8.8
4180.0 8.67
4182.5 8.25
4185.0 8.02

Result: 1.91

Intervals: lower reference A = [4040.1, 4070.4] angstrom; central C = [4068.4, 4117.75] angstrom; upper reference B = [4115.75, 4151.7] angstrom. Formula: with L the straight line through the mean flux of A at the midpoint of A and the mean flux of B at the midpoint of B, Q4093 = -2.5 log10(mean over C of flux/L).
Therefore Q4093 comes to 0.07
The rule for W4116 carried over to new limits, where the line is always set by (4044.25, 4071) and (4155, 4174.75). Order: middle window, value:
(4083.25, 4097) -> 1.1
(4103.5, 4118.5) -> 1.4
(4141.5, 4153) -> 0.3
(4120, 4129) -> 0.5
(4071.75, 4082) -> 0.8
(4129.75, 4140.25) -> 0.2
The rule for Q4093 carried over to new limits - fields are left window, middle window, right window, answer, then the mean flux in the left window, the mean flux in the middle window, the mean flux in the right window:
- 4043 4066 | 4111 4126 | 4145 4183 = 0.086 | 9.16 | 8.06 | 8.41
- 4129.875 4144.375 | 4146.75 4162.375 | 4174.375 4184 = 0.022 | 8.46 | 8.31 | 8.5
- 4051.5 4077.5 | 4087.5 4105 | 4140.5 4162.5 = 0.079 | 8.83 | 8.05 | 8.35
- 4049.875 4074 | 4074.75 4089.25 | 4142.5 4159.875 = 0.087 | 9.06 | 8.22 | 8.35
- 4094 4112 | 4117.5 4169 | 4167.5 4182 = -0.005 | 7.99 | 8.35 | 8.55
